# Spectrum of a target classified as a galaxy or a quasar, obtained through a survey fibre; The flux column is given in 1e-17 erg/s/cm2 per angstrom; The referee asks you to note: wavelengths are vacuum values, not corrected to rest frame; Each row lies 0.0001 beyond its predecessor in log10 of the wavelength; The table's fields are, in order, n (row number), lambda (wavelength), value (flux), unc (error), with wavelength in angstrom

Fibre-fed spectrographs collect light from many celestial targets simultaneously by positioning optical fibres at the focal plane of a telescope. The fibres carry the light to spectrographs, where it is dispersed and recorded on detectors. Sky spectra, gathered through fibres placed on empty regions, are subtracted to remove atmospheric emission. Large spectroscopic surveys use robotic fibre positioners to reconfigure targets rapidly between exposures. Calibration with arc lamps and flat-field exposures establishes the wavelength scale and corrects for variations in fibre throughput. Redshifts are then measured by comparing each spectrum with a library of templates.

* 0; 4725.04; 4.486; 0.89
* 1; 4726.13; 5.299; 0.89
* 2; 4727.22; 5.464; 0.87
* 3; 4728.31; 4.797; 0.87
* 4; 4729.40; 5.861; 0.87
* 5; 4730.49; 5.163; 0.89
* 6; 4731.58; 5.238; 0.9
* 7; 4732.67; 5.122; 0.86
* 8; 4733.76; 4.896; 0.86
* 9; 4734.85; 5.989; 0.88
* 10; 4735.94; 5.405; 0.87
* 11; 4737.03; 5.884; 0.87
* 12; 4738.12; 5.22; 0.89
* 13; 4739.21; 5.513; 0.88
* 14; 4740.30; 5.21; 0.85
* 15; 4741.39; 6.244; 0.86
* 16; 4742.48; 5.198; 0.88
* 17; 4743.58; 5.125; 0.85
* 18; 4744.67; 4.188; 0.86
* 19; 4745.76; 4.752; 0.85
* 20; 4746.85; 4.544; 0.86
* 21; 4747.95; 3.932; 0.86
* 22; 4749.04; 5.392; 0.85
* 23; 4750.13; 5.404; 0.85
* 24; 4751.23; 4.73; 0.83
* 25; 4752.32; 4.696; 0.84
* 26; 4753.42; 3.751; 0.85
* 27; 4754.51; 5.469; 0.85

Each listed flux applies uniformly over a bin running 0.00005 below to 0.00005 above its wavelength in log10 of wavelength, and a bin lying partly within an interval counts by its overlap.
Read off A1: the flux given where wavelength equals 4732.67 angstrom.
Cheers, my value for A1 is 5.122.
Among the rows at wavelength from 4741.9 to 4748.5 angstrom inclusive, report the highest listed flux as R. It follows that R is 5.198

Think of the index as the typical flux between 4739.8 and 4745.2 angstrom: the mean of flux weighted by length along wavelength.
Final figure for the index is 5.19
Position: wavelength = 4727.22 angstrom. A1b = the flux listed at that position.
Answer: 5.464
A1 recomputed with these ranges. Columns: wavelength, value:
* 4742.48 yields 5.198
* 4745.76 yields 4.752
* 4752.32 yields 4.696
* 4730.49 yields 5.163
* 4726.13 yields 5.299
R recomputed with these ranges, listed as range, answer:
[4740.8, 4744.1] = 6.244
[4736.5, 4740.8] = 5.884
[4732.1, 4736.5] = 5.989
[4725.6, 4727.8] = 5.464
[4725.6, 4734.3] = 5.861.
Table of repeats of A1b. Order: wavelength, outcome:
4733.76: 4.896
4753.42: 3.751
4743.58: 5.125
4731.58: 5.238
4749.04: 5.392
